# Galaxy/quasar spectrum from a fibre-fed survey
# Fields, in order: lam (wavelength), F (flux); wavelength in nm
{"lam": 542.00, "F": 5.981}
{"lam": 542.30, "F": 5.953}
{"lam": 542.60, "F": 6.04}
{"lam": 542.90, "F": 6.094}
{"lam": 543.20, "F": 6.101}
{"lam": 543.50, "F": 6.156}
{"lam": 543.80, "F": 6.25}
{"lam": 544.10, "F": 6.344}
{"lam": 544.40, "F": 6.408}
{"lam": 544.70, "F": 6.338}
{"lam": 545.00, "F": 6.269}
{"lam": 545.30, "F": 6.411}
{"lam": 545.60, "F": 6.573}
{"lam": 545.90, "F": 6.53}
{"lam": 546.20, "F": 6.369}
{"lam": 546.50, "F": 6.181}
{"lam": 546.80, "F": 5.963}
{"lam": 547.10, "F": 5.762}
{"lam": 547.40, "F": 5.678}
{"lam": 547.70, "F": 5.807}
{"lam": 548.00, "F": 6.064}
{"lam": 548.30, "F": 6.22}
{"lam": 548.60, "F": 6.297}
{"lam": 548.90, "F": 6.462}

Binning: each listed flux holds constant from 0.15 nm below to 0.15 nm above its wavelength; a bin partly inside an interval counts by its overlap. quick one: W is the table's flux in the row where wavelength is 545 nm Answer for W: 6.269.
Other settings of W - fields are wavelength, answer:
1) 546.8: 5.963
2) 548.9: 6.462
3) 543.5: 6.156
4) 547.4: 5.678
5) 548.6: 6.297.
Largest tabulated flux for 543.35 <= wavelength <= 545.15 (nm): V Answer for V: 6.408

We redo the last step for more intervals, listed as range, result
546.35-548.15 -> 6.181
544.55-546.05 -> 6.573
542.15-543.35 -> 6.101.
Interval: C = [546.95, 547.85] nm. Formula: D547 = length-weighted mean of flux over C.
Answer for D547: 5.75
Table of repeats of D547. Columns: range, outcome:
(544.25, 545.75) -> 6.4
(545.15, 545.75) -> 6.49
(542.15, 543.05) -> 6.03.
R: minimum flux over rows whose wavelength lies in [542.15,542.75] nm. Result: 5.953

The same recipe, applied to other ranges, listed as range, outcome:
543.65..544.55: 6.25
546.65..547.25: 5.762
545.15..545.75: 6.411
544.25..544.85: 6.338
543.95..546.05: 6.269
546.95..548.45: 5.678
